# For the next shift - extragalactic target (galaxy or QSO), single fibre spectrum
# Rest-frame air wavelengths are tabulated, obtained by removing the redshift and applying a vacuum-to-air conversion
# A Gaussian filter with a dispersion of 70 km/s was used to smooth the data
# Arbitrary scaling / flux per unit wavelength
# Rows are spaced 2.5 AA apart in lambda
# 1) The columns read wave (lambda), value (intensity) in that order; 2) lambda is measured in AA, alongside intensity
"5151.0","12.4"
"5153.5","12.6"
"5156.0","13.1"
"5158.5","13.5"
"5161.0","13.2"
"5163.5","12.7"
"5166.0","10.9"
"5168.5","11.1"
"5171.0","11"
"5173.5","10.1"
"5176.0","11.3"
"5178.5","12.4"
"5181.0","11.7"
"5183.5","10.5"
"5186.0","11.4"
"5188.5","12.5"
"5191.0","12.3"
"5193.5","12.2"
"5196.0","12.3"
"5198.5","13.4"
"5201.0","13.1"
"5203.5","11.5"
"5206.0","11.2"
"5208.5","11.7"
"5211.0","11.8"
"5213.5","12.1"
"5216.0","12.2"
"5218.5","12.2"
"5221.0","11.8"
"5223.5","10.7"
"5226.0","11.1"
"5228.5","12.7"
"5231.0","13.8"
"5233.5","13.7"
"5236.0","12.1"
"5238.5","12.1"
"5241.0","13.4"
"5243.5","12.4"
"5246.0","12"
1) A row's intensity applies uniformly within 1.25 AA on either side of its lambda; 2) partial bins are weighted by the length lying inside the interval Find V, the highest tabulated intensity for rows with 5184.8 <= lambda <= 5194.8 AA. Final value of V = 12.5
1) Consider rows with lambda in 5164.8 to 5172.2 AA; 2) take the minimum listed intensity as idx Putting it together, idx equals 10.9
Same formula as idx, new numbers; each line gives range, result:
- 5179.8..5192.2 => 10.5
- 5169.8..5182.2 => 10.1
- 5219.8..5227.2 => 10.7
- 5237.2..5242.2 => 12.1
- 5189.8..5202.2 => 12.2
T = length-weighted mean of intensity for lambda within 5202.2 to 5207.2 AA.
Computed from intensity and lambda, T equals 11.4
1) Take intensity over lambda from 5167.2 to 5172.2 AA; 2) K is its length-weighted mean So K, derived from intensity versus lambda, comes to 11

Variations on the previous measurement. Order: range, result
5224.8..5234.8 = 12.8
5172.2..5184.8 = 11.2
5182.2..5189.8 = 11.5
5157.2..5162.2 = 13.3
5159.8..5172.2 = 11.8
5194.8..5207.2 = 12.3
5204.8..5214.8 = 11.7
